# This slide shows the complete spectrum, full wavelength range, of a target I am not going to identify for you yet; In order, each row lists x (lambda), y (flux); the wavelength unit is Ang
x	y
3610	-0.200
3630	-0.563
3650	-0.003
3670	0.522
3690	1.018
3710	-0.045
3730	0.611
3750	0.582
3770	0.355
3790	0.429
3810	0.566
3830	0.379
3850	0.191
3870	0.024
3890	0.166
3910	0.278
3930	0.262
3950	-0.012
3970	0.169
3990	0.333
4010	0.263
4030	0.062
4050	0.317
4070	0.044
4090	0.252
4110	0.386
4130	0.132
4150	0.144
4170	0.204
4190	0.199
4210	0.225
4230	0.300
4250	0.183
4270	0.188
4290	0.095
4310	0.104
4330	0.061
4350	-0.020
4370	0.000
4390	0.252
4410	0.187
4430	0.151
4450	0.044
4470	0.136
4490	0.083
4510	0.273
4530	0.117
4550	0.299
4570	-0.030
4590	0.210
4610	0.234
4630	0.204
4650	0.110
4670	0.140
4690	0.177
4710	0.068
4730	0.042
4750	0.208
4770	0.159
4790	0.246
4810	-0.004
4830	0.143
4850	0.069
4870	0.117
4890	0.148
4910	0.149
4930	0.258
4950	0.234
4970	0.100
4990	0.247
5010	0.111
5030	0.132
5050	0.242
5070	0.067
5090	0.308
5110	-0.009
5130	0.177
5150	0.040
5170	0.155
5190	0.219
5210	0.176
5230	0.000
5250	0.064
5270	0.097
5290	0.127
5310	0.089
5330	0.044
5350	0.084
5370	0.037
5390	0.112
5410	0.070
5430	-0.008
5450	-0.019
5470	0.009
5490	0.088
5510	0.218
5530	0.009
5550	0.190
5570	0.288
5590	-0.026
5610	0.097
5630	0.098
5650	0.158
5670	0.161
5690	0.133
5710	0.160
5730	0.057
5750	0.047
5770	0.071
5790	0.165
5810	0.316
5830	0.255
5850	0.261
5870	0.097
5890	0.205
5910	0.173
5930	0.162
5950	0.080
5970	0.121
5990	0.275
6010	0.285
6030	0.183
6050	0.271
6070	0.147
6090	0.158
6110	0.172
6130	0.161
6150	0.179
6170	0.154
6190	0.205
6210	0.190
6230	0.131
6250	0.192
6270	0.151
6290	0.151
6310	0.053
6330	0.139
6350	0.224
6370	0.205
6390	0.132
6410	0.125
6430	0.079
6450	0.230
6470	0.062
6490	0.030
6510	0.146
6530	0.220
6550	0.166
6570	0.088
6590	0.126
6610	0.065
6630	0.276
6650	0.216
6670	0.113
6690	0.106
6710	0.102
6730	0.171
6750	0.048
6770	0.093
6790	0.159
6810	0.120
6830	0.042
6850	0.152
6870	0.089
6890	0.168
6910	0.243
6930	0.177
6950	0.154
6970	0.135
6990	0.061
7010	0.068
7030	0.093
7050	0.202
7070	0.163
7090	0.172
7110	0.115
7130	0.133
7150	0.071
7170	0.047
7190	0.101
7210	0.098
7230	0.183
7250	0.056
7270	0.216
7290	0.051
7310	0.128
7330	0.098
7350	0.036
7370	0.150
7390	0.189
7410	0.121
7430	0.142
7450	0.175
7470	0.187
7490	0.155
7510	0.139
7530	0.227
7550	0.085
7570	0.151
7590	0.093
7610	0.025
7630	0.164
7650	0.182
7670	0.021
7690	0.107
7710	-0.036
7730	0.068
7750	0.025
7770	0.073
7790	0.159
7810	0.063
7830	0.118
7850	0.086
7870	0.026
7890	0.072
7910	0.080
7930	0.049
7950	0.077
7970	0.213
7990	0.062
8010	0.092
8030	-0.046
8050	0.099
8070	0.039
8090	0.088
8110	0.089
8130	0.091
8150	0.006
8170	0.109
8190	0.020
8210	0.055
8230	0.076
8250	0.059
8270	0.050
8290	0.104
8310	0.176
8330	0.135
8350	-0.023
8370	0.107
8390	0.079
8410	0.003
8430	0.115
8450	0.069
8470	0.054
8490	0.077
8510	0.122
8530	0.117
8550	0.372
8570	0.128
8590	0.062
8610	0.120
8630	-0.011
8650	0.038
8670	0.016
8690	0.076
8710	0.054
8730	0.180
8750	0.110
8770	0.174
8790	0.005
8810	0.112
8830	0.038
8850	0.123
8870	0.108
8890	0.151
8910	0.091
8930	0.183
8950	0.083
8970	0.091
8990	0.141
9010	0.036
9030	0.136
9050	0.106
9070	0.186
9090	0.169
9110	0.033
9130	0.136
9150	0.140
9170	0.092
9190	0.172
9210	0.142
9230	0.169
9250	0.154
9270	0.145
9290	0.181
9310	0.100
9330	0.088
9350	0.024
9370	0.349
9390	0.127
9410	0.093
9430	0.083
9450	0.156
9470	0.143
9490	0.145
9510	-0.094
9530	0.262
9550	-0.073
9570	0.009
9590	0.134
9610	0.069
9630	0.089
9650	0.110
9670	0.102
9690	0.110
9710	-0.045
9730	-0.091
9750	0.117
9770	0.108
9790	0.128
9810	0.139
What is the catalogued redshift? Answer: 1.291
